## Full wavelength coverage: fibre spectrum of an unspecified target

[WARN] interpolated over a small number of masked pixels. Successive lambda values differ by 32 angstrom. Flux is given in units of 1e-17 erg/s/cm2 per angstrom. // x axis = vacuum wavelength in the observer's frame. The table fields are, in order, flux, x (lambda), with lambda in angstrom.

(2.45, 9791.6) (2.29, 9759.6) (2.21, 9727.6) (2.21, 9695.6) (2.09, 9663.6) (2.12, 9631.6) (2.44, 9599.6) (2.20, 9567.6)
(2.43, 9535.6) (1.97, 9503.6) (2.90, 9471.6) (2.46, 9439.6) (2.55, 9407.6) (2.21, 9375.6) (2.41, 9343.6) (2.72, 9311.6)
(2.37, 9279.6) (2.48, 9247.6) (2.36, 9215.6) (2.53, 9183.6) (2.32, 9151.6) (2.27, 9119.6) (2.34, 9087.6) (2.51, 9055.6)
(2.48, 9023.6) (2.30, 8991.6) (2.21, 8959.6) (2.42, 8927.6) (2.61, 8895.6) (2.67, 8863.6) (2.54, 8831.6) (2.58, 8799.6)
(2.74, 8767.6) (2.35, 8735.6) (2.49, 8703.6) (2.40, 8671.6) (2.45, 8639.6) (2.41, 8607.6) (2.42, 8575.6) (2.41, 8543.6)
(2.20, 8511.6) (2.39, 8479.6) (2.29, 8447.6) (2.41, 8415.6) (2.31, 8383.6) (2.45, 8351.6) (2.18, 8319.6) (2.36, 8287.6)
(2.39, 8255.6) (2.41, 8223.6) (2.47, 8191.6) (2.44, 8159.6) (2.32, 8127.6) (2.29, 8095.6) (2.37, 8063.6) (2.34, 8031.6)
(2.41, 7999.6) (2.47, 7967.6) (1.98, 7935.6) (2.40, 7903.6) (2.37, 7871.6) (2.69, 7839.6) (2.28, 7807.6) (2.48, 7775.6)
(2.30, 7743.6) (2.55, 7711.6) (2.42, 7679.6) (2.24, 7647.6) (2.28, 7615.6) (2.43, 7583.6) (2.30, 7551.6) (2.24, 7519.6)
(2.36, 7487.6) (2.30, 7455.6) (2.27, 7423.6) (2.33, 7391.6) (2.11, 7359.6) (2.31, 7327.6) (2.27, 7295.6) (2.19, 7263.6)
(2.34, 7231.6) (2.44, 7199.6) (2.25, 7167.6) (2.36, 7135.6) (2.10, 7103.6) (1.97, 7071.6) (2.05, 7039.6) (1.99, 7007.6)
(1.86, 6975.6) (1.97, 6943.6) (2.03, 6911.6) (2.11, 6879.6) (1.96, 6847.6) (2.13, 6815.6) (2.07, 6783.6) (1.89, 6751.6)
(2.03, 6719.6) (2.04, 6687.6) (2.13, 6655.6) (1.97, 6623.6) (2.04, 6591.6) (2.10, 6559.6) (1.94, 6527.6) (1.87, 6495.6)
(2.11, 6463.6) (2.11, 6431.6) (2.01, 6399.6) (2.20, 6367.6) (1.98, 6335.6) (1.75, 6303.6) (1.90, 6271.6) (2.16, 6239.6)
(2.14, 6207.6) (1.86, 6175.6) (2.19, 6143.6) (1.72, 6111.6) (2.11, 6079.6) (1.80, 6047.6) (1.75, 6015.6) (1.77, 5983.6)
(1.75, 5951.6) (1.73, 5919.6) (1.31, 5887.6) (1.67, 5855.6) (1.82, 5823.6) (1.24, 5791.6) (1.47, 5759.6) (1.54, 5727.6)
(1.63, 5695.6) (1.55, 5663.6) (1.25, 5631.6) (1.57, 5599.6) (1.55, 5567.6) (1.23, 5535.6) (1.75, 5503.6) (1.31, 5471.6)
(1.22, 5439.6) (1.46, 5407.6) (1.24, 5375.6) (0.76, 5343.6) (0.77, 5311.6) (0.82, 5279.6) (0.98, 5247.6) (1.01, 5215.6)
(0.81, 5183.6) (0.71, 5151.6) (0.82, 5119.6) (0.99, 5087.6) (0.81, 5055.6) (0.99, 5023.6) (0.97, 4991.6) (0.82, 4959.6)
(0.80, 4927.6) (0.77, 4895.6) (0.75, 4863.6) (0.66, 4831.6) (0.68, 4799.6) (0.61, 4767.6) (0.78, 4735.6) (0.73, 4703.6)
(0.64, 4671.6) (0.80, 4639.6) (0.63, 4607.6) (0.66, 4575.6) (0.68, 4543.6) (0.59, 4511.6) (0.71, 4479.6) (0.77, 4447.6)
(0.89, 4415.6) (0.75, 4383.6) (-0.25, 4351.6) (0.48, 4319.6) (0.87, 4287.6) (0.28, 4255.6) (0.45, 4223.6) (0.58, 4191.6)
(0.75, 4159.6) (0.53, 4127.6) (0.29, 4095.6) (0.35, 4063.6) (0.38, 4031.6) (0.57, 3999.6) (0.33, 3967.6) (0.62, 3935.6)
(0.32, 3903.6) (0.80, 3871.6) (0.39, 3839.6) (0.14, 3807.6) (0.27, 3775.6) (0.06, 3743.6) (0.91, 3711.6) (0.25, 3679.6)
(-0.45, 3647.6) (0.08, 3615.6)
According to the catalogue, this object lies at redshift 0.346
